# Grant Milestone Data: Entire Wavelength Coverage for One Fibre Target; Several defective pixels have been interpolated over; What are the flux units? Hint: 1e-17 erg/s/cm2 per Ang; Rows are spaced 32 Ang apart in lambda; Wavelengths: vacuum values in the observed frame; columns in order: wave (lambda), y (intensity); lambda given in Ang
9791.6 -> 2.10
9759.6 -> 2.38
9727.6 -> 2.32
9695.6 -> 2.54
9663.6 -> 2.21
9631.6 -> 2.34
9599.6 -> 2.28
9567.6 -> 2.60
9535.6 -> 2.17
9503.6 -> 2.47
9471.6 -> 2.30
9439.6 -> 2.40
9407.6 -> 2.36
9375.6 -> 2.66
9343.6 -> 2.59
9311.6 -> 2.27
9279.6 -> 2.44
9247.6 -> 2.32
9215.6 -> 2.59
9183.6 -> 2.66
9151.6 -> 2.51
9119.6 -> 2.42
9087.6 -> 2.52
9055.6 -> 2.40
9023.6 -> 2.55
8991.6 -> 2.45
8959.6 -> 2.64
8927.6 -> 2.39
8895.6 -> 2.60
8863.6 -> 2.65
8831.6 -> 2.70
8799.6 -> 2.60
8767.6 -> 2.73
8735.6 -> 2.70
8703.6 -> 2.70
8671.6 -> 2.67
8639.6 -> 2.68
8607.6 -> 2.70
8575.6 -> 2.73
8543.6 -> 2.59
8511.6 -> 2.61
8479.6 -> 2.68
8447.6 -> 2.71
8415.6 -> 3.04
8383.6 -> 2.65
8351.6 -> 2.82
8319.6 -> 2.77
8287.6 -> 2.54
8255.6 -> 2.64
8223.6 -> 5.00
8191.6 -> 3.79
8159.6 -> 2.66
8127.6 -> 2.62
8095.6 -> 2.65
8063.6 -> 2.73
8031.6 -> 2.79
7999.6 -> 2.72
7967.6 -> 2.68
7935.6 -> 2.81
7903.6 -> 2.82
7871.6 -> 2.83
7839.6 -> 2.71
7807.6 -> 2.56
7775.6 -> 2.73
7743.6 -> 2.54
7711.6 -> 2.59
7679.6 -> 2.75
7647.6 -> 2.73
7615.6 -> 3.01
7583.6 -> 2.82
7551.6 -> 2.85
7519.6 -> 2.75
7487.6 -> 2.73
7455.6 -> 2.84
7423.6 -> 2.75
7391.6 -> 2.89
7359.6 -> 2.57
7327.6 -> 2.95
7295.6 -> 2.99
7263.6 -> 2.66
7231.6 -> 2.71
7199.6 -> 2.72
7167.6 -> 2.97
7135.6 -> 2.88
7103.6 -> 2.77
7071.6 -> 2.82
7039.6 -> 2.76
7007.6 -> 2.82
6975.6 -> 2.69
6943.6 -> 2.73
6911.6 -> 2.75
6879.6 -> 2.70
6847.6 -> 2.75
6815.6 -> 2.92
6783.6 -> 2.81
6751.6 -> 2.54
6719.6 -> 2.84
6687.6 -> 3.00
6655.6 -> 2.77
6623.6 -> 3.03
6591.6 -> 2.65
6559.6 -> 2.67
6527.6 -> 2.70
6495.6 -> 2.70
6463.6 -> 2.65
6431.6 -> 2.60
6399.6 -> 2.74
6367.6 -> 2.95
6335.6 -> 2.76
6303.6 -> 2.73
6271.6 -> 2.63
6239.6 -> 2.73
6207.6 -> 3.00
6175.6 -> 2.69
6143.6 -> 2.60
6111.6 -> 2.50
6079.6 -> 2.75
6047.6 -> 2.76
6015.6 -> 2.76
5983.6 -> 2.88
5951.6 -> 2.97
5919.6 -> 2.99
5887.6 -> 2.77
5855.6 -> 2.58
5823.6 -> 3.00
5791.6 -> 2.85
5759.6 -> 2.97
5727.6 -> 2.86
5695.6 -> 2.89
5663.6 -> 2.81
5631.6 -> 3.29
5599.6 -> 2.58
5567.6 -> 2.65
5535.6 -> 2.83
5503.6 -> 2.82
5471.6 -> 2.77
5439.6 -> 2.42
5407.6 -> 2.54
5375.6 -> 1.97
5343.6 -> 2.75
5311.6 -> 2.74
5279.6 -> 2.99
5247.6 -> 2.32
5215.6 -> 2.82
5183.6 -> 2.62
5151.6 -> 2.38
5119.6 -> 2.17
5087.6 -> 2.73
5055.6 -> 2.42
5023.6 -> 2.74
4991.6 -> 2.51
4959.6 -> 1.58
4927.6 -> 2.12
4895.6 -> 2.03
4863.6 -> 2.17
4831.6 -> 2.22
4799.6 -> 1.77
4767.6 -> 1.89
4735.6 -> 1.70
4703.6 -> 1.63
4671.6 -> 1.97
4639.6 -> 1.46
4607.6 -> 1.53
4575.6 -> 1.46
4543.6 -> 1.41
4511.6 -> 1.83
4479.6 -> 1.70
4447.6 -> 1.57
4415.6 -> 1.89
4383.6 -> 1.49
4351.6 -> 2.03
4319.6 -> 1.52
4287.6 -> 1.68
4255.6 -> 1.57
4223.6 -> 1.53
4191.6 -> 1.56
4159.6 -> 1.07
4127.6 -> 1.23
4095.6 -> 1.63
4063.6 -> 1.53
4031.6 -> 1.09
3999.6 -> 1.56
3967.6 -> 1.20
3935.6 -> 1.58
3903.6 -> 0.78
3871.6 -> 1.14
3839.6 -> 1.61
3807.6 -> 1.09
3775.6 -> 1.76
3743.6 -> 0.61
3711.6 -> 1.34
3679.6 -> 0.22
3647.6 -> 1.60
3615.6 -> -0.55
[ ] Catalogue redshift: 0.250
